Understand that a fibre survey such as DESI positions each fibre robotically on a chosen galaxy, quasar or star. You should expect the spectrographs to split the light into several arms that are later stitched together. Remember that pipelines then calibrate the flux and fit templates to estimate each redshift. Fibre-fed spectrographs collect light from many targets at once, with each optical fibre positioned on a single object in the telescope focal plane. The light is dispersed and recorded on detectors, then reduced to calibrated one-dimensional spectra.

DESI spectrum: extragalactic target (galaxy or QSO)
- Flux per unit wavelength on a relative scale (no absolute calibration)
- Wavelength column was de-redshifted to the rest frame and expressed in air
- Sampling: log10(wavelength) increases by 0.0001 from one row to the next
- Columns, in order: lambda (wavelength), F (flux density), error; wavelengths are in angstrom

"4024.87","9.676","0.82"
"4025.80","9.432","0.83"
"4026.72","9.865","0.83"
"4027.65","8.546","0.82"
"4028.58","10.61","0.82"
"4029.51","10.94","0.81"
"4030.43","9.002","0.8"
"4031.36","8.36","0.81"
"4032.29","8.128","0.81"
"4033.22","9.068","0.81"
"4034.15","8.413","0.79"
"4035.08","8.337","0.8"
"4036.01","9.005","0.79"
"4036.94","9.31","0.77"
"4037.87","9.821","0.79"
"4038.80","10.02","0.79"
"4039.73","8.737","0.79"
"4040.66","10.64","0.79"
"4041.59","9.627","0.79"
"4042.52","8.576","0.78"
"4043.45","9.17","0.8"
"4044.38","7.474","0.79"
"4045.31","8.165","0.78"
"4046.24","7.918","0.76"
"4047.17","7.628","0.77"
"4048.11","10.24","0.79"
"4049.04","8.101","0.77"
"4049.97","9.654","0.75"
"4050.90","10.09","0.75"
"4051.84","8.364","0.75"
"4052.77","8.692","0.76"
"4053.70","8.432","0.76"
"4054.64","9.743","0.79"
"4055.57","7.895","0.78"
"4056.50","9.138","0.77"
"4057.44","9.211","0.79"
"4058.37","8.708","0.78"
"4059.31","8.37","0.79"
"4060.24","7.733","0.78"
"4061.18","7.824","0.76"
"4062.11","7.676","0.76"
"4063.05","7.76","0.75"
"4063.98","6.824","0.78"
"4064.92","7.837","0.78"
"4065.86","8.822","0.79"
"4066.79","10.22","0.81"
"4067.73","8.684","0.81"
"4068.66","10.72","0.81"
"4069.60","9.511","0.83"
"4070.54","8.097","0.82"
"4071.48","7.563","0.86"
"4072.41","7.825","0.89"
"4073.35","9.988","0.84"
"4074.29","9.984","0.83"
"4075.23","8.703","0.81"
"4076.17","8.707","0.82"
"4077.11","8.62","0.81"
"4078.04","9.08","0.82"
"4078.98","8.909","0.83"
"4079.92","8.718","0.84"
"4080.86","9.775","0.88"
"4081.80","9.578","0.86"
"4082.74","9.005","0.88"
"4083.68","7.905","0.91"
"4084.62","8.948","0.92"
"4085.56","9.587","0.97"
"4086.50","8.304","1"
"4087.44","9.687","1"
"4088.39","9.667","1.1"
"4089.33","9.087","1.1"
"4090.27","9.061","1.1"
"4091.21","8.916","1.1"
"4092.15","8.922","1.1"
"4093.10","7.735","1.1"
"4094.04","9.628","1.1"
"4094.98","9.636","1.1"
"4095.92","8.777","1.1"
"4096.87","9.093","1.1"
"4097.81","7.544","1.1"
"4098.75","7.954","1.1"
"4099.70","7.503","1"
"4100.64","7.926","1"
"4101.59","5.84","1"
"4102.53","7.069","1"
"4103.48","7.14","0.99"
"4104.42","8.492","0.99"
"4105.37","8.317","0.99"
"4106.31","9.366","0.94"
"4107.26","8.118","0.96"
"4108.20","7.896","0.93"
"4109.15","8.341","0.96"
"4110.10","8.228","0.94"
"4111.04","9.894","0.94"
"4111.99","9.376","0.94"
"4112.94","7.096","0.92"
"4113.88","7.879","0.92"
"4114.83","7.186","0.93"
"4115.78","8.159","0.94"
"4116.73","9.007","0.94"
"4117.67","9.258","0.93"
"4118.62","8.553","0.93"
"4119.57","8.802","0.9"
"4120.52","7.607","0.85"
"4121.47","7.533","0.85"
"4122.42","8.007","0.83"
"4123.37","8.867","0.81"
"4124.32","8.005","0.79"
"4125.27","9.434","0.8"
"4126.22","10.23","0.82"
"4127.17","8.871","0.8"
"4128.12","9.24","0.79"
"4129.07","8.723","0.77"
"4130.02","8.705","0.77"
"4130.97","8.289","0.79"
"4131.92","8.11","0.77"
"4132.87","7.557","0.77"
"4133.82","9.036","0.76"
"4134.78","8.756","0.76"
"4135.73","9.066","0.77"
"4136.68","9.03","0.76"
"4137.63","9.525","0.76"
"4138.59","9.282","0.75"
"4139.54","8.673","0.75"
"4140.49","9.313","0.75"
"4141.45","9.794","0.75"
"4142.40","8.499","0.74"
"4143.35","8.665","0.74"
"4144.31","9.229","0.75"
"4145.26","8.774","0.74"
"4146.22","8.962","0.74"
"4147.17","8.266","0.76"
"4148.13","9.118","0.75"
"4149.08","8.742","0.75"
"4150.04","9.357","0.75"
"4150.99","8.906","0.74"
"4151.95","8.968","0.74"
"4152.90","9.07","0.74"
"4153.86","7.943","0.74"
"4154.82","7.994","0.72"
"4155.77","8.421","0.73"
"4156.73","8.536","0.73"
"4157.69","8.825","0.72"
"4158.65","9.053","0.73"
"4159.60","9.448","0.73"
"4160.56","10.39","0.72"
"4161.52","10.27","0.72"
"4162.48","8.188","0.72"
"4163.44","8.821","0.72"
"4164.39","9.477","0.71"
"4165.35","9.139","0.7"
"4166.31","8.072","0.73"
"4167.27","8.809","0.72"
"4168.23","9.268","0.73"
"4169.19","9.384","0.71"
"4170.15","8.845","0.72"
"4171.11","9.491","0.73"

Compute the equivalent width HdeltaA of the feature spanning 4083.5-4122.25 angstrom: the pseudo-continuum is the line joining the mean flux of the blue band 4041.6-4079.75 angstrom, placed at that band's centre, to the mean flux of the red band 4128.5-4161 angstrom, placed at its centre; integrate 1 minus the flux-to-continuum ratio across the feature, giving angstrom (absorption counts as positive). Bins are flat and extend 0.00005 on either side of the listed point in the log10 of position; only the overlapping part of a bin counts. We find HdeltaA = 1.55 angstrom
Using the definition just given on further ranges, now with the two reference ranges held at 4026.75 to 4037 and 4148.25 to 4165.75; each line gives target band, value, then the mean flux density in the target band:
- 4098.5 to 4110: 1.5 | 7.83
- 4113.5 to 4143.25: 1.1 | 8.68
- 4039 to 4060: 0.5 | 8.85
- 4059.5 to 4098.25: 1.1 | 8.8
